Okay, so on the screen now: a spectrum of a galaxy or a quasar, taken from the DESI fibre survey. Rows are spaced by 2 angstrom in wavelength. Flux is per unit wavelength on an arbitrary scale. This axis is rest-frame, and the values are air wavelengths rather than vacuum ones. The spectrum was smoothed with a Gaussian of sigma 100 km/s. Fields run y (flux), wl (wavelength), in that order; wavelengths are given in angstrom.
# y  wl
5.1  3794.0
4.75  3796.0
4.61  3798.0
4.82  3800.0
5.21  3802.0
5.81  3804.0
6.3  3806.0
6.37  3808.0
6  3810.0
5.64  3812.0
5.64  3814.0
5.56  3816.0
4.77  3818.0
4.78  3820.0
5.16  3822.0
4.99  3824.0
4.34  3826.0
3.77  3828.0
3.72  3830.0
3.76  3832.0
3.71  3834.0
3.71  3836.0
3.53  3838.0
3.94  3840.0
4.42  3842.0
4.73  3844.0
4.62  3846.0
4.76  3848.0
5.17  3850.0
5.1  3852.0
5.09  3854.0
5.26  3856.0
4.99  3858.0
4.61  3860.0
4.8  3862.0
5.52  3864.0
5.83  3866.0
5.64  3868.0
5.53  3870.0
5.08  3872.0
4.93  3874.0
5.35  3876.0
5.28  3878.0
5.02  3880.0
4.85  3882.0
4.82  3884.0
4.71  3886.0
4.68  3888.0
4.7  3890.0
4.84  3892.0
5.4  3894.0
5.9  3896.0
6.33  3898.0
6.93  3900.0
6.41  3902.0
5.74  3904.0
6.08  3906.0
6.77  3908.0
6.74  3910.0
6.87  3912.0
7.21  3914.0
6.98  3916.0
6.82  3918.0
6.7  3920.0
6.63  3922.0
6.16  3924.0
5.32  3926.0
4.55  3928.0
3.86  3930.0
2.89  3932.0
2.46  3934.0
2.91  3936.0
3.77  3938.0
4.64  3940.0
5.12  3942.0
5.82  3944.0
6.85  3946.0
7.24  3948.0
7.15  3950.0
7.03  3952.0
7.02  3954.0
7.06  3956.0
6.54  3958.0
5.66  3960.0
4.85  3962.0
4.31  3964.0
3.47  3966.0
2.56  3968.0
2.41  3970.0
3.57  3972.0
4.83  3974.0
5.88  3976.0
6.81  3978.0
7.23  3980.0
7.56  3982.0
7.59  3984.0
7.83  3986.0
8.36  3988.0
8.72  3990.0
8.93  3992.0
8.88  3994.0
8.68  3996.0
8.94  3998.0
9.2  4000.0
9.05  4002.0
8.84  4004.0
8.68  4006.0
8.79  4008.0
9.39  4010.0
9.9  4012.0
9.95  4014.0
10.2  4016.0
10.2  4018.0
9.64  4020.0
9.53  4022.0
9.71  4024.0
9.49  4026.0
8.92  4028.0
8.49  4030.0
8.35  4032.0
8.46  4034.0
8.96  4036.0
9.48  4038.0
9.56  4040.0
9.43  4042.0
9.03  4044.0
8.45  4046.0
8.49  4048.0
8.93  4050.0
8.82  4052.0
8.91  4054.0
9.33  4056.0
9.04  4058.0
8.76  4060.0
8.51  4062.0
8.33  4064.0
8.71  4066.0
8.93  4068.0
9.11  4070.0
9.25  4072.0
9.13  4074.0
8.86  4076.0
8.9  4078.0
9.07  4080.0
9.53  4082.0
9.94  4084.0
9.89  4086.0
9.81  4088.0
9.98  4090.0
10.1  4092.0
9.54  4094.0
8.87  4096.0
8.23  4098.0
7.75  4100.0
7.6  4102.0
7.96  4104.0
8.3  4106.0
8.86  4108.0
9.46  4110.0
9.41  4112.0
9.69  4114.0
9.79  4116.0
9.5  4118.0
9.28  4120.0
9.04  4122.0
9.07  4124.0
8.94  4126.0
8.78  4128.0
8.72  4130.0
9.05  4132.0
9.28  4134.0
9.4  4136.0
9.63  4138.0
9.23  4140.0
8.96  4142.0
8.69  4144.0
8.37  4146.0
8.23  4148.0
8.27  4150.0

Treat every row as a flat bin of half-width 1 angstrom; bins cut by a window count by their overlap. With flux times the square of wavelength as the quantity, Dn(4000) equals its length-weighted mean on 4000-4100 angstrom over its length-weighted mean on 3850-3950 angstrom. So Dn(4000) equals 1.82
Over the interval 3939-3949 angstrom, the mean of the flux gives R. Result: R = 5.93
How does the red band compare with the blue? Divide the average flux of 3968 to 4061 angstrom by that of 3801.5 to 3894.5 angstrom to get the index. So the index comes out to 1.7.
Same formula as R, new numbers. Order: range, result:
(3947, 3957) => 7.1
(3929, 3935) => 3.07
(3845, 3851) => 4.85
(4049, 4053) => 8.88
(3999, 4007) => 8.94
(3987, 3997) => 8.71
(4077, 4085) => 9.36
